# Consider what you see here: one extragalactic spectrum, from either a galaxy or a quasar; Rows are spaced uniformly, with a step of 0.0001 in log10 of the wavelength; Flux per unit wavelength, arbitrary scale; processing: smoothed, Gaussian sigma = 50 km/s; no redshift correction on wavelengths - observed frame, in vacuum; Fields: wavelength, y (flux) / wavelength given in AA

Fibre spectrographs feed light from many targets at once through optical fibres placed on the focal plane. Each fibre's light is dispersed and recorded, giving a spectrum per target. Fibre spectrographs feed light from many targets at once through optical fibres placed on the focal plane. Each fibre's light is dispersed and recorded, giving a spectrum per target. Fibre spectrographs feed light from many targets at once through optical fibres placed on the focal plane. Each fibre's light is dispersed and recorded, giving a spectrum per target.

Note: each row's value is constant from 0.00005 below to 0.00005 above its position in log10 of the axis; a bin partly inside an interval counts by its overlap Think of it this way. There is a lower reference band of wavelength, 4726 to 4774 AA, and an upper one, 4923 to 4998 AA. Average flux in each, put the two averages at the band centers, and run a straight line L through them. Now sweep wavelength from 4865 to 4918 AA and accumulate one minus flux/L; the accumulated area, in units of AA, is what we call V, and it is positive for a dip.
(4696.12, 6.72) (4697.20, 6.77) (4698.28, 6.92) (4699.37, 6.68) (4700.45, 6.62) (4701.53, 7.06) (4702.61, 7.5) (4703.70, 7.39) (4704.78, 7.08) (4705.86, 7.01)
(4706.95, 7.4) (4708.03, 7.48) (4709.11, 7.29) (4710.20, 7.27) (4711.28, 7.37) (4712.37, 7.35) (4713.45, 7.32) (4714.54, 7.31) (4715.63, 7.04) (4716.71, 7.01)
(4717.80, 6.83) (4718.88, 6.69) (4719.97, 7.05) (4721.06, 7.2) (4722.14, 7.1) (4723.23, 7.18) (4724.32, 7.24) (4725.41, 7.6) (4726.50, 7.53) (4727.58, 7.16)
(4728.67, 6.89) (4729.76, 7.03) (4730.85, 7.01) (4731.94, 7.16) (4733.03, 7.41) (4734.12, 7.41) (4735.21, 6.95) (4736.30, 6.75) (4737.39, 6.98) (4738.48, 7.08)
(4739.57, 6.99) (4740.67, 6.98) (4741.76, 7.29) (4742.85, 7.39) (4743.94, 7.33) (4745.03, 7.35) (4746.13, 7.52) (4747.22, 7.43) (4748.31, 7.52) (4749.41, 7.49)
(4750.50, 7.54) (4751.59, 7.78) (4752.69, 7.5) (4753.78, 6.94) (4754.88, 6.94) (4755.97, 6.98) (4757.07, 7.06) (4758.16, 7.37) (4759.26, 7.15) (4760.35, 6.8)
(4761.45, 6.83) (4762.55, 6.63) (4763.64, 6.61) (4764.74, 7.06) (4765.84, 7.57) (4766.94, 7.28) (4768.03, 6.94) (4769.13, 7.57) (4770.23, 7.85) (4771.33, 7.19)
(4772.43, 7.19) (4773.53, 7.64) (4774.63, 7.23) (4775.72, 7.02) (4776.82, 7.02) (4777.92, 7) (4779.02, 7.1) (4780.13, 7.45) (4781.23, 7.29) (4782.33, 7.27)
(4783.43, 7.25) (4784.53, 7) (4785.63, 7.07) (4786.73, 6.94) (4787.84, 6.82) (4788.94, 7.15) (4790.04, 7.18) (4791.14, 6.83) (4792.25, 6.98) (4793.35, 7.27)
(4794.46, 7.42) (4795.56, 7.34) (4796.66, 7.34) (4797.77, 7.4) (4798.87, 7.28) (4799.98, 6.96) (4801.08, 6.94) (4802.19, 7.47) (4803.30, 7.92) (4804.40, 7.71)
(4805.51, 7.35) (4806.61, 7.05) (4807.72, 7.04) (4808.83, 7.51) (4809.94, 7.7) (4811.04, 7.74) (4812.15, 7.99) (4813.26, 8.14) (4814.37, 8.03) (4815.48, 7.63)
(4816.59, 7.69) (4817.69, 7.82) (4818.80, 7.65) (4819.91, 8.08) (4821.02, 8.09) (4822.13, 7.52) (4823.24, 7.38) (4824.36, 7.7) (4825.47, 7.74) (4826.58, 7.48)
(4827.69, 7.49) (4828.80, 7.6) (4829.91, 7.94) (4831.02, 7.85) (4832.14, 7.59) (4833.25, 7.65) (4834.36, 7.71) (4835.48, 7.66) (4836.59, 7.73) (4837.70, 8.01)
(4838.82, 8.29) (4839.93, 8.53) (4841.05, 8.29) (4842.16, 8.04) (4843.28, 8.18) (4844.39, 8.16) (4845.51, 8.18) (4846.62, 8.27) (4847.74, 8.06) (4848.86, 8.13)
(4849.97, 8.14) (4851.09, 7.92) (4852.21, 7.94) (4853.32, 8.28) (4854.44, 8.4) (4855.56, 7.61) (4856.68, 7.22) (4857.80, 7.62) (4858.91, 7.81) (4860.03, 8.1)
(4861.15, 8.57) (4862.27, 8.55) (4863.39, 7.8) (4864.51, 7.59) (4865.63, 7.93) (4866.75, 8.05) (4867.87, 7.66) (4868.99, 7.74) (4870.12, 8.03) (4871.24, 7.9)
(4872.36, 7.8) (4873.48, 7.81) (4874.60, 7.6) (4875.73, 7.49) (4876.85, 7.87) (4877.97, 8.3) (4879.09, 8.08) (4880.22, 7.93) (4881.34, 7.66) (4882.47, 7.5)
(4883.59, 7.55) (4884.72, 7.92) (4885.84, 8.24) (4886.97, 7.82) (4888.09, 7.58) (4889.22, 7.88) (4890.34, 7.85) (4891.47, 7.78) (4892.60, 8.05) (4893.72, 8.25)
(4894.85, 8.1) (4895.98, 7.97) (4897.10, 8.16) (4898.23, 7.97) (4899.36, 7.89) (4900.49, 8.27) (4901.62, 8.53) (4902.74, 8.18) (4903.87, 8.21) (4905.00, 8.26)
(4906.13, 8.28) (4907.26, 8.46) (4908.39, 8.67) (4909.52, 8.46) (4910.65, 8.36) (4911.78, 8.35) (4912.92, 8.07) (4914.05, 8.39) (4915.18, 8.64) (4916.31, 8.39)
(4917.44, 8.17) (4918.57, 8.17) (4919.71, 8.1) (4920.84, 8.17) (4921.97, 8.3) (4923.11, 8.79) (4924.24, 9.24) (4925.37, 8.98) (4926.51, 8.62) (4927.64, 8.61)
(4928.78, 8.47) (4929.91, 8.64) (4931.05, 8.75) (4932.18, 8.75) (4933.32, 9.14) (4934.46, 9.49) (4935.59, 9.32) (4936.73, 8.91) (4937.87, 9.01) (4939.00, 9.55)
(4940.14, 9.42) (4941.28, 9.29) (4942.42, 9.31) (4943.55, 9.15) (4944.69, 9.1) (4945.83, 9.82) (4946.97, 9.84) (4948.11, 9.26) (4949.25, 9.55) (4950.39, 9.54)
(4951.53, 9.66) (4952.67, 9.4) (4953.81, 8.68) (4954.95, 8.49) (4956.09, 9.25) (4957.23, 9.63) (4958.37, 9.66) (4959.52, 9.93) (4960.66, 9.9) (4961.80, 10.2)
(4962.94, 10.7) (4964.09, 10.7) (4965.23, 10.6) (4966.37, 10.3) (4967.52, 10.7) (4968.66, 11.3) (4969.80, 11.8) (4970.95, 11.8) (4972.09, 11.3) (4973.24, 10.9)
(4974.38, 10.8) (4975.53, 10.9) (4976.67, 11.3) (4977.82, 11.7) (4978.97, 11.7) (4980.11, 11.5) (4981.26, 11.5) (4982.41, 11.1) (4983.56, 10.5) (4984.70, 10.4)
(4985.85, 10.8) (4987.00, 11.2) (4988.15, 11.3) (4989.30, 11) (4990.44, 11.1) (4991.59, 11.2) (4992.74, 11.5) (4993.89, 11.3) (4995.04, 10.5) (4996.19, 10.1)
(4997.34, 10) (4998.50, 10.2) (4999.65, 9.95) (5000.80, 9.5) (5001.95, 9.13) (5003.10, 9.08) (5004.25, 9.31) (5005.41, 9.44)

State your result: 6.37 AA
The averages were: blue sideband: 7.21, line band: 8.04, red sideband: 10.1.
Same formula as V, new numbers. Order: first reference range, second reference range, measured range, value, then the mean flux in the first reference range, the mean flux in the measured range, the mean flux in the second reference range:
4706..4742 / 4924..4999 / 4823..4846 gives 1.8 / 7.16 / 7.87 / 10.1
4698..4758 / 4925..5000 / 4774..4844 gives 5.8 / 7.19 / 7.52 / 10.1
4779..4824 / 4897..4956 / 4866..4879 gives 0.5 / 7.41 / 7.85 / 8.76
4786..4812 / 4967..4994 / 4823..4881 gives 3.4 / 7.29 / 7.91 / 11.2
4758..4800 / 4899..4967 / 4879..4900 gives 1.4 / 7.16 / 7.9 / 9.01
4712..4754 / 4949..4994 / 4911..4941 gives 3.8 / 7.22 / 8.71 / 10.6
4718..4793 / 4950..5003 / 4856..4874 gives 1.9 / 7.17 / 7.89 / 10.5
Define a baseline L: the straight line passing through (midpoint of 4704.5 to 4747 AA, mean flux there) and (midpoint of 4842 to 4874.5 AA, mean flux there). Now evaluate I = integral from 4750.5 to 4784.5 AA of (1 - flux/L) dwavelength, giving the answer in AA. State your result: 1.1 AA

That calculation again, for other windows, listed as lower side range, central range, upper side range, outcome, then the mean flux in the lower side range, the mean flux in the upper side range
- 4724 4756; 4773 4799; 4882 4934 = 1.22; 7.24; 8.29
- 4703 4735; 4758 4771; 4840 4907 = 0.52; 7.2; 7.99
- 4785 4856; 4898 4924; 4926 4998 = 2.58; 7.67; 10.1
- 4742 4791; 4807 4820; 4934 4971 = 0.21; 7.21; 9.77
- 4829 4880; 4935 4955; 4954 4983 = 1.58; 7.95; 10.7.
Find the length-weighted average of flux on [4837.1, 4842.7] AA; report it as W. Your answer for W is 8.23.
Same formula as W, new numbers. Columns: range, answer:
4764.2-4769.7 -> 7.28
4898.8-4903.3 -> 8.23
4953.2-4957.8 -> 9.02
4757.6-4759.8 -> 7.26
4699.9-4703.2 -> 7.06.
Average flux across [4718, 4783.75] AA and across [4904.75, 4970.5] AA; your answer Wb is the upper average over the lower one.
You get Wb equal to 1.28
